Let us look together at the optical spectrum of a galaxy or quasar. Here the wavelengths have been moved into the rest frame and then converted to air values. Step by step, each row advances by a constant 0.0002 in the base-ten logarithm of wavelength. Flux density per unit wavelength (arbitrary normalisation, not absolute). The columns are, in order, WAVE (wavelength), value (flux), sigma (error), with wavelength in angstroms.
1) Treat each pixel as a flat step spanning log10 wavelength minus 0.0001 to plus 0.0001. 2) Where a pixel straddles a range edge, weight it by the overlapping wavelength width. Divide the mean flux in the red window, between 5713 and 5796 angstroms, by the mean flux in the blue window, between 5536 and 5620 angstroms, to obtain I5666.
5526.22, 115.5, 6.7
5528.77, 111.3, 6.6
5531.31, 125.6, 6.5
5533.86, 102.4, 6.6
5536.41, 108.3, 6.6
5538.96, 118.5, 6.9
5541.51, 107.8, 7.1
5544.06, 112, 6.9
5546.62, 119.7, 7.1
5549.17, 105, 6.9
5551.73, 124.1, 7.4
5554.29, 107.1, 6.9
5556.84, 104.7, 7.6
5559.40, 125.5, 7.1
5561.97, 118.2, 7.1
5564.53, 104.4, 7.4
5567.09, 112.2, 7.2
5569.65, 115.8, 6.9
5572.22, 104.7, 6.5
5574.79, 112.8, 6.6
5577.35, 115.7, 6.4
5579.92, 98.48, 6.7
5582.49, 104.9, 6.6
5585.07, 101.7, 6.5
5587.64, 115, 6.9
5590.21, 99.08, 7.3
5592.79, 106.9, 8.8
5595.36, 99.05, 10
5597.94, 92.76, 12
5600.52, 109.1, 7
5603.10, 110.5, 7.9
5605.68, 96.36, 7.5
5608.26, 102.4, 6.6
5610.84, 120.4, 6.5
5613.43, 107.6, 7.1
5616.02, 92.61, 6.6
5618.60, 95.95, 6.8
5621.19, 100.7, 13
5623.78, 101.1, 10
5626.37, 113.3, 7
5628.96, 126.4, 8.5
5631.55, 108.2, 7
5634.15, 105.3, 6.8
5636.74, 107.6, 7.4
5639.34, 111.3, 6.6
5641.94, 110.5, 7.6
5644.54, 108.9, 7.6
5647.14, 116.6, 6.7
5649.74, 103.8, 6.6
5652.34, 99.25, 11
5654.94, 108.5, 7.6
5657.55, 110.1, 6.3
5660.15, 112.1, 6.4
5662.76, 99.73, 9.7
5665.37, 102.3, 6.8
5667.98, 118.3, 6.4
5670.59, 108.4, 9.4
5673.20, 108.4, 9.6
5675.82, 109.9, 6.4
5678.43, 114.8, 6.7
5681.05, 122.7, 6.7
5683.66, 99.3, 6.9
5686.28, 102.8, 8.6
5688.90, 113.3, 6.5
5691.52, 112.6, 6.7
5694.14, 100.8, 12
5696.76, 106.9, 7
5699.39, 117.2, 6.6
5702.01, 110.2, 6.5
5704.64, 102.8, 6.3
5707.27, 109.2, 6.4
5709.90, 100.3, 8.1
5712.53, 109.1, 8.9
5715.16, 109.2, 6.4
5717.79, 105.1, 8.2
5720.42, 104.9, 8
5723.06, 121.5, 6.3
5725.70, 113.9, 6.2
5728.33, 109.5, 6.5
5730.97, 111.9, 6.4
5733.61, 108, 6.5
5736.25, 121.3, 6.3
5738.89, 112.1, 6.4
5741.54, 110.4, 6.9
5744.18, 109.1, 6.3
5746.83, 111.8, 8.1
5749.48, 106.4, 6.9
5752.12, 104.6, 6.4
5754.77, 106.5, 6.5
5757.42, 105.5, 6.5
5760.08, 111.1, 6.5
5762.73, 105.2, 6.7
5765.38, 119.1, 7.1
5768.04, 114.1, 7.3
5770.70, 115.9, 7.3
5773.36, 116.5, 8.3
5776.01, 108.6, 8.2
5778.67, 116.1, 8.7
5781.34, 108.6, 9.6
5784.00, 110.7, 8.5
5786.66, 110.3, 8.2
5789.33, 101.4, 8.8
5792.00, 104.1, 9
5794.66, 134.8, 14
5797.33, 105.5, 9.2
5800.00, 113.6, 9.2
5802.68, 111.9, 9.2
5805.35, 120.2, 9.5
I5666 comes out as 1.0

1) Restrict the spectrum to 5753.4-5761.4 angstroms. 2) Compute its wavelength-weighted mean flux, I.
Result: 108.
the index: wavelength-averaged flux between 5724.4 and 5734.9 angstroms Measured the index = 111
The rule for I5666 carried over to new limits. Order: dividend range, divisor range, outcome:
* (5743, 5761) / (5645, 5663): 1.00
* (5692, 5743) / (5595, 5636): 1.04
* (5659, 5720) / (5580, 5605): 1.04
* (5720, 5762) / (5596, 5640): 1.05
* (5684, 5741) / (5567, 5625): 1.04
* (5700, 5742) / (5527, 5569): 0.97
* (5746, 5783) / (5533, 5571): 0.98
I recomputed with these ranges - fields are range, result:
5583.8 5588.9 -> 108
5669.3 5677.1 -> 109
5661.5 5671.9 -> 107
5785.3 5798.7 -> 111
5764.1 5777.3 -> 115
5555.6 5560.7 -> 115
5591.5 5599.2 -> 99.6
